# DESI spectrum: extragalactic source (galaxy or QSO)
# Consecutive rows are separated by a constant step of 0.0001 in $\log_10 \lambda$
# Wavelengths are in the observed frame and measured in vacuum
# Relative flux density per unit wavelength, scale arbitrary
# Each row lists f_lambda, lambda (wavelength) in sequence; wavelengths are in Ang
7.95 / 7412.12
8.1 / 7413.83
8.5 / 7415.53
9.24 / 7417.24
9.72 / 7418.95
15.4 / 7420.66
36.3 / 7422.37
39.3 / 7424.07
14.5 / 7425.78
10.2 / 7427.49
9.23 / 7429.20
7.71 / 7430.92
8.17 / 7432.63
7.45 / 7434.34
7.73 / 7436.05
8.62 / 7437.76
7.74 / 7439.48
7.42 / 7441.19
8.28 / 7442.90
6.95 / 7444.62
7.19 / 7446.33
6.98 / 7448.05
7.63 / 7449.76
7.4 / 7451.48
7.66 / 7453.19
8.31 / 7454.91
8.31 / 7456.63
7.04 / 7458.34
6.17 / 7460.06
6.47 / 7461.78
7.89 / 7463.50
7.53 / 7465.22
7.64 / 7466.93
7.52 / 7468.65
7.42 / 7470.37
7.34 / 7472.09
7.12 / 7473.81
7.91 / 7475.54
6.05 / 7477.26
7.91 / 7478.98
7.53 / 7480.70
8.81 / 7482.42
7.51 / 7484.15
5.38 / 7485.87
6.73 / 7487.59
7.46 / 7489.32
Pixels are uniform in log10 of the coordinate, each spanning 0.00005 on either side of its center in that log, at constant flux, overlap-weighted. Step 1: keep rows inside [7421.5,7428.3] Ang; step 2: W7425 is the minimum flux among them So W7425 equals 10.2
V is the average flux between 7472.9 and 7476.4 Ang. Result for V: 7.5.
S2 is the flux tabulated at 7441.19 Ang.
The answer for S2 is 7.42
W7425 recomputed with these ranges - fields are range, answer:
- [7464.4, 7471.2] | 7.42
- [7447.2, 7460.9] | 6.17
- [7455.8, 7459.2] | 7.04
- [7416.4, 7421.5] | 9.24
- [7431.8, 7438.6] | 7.45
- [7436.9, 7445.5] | 6.95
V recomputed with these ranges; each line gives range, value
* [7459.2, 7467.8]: 7.14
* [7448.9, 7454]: 7.57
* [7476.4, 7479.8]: 6.97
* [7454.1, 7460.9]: 7.46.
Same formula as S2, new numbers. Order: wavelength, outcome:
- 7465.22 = 7.53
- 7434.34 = 7.45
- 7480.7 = 7.53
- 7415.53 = 8.5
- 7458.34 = 7.04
